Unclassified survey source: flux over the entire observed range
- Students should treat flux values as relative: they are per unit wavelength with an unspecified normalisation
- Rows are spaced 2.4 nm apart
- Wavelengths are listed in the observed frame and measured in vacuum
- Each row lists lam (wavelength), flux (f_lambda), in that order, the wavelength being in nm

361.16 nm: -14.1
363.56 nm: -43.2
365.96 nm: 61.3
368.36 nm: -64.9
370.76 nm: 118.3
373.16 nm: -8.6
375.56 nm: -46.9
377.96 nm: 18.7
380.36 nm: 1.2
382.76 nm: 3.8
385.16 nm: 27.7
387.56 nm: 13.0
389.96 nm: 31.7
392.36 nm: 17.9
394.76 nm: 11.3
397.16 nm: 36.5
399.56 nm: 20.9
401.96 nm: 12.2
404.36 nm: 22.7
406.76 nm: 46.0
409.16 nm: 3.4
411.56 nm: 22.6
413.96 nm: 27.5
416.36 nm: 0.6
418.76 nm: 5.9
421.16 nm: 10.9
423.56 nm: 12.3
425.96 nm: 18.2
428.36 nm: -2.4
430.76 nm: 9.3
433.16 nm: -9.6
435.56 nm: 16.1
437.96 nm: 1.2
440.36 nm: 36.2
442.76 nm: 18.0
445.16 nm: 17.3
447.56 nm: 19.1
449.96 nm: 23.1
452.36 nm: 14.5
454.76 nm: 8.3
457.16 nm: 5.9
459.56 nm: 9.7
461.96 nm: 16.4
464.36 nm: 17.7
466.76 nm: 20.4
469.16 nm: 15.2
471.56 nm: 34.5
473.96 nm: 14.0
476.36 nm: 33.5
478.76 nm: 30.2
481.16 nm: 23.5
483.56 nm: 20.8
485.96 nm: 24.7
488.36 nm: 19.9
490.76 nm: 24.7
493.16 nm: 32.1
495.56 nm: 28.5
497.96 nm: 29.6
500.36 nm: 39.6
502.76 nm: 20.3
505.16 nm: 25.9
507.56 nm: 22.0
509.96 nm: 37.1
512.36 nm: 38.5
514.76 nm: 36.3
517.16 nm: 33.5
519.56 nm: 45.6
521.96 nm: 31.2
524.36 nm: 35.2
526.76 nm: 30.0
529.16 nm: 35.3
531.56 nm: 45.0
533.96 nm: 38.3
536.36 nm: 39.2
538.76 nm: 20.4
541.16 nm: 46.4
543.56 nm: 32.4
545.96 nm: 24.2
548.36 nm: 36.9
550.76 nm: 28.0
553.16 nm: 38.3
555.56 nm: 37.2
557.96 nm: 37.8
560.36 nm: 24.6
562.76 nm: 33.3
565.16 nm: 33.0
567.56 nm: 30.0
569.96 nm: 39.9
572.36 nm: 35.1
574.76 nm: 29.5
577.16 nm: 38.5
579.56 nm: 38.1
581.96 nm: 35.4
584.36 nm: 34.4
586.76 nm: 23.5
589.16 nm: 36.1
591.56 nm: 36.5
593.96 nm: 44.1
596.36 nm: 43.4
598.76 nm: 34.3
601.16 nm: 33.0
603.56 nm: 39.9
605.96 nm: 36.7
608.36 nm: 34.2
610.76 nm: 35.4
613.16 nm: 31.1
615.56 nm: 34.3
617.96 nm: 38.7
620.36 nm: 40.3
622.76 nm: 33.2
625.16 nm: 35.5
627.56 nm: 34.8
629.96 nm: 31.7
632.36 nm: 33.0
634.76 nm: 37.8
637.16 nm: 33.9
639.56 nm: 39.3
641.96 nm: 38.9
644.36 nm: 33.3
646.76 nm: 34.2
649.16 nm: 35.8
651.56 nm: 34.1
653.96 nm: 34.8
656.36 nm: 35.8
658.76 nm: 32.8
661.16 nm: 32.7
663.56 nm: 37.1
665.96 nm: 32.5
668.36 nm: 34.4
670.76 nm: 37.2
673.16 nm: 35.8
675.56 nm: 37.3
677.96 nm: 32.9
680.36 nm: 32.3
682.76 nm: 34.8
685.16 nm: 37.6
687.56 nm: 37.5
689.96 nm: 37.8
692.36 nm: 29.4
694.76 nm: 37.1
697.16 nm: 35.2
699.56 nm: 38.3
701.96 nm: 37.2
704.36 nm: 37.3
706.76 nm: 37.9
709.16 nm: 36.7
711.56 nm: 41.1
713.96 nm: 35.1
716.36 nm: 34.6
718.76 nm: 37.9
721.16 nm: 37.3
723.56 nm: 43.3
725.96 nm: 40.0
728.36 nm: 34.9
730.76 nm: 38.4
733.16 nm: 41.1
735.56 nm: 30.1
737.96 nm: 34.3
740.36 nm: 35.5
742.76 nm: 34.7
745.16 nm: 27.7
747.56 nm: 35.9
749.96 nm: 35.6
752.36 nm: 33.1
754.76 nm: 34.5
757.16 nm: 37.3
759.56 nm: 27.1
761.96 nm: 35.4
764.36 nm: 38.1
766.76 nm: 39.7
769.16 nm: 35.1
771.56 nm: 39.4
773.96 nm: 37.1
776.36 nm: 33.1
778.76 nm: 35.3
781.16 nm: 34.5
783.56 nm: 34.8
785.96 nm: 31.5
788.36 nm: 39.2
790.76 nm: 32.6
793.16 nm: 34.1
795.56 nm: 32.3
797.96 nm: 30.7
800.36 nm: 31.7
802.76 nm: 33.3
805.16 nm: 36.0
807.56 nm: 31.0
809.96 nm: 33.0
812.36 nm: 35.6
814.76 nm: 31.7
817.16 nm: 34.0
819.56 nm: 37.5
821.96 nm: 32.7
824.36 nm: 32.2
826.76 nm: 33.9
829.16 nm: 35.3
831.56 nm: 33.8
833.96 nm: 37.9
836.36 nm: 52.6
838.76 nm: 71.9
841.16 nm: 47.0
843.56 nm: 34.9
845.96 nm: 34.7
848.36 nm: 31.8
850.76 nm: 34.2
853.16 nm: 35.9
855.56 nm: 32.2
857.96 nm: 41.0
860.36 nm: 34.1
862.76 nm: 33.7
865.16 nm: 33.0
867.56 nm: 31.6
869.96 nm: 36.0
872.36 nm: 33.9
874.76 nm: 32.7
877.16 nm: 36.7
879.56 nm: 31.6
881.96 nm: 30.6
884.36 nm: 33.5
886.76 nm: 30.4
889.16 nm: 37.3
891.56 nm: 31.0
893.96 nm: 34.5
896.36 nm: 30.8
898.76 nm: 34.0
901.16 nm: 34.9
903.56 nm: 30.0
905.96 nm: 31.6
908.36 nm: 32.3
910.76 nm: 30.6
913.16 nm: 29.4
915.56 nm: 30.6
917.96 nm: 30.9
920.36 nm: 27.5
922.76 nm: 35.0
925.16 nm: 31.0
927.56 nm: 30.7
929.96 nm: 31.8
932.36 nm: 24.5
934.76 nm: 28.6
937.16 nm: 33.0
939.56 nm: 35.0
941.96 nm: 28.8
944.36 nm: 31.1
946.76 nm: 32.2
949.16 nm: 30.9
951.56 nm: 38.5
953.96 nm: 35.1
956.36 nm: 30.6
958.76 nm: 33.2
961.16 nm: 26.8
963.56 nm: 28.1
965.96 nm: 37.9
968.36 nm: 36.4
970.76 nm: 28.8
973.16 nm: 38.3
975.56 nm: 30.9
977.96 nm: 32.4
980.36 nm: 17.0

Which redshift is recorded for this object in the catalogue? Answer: 0.276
